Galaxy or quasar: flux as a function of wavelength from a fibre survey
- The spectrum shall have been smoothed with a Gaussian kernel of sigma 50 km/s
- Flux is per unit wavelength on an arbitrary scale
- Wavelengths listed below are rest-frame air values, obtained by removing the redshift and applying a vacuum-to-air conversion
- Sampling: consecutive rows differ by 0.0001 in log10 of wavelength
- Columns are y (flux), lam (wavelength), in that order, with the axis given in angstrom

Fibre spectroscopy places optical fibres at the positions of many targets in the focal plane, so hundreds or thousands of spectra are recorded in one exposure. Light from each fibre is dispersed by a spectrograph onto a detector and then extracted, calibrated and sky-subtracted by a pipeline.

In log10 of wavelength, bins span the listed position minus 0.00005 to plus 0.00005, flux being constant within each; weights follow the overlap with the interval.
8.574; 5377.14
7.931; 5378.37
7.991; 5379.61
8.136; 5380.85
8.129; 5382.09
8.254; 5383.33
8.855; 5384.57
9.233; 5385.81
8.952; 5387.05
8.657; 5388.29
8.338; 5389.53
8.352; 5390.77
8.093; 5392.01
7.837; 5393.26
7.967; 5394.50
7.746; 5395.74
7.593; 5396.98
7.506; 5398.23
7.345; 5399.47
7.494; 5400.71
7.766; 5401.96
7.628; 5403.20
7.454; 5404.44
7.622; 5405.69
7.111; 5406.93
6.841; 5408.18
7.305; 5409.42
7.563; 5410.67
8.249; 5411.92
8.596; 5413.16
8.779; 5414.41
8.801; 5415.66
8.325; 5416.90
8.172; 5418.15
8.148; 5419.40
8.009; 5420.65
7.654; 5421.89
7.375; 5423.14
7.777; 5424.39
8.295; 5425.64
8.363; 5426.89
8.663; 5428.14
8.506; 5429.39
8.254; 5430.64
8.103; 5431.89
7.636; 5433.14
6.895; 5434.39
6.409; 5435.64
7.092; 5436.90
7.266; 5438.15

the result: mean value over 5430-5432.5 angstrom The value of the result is 8.18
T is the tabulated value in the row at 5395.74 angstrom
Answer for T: 7.746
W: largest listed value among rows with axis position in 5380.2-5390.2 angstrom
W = 9.233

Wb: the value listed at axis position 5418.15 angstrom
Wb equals 8.172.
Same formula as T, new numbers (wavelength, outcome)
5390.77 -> 8.352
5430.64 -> 8.254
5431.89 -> 8.103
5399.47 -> 7.345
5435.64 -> 6.409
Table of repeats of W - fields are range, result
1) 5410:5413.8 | 8.596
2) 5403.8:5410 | 7.622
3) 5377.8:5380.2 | 7.991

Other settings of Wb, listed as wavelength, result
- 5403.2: 7.628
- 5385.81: 9.233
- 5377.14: 8.574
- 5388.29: 8.657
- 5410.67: 7.563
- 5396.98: 7.593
